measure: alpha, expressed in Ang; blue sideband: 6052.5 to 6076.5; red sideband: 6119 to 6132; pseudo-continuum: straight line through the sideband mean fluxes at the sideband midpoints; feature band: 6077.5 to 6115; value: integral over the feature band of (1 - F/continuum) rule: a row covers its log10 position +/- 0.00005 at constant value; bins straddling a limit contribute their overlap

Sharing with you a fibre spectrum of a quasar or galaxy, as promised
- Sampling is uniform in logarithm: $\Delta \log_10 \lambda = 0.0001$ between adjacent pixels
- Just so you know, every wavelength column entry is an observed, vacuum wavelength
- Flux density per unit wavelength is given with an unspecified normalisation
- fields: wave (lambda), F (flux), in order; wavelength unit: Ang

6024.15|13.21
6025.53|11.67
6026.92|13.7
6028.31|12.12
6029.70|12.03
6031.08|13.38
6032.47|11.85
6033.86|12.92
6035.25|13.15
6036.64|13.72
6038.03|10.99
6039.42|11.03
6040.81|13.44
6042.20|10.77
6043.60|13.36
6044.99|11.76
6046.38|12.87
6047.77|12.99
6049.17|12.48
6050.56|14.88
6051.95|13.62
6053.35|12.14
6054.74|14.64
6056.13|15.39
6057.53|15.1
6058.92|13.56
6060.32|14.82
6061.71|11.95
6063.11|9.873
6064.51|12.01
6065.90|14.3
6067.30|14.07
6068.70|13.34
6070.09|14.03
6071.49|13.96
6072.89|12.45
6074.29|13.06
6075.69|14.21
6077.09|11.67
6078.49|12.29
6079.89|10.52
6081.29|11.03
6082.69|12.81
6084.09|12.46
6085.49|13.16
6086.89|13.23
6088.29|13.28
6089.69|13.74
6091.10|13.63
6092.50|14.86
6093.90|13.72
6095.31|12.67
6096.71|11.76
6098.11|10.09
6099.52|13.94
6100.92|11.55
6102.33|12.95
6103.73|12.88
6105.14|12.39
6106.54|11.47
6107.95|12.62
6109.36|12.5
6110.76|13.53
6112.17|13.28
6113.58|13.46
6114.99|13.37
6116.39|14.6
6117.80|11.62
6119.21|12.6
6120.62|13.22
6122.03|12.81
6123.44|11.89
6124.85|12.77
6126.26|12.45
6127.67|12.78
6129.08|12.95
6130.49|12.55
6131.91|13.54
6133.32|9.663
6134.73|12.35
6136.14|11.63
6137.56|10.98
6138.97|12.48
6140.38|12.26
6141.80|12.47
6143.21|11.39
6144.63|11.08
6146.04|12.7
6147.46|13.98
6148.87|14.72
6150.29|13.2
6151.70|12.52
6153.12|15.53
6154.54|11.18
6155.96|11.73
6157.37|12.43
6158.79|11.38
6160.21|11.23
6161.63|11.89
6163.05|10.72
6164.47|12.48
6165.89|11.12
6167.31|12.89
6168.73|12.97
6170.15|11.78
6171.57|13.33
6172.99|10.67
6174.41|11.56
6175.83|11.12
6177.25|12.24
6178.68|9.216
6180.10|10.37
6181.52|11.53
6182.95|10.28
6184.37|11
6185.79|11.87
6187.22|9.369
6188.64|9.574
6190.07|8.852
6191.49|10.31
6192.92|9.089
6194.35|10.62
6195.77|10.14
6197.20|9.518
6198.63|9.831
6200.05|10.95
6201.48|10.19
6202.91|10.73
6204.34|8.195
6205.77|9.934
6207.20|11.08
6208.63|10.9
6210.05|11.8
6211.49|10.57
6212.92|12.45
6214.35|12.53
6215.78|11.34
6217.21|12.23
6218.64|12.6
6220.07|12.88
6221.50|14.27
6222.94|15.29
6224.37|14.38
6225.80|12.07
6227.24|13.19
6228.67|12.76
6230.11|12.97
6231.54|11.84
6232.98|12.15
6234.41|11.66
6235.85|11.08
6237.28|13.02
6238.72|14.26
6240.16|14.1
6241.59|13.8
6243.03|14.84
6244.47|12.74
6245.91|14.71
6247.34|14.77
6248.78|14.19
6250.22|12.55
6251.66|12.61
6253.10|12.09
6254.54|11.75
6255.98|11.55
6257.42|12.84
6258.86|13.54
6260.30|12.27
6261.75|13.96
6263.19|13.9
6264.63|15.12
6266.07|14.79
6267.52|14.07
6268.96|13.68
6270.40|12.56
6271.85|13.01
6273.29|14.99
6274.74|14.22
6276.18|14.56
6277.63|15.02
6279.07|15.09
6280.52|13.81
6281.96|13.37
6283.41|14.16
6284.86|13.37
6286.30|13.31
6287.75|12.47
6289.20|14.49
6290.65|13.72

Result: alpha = 1.1 Ang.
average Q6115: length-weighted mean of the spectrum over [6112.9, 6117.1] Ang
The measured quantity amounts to 13.8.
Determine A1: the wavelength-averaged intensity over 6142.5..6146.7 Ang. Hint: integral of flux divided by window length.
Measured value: 11.7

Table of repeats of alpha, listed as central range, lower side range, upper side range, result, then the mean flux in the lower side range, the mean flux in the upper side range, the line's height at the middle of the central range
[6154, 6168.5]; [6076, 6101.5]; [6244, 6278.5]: 1.41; 12.6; 13.6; 13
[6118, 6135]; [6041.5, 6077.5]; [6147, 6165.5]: 0.36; 13.2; 12.5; 12.7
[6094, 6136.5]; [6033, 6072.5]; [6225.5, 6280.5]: 2.06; 13.1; 13.4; 13.2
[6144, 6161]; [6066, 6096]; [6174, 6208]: -2.06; 13.1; 10.3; 11.3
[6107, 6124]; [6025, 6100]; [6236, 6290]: 0.19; 12.9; 13.6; 13.1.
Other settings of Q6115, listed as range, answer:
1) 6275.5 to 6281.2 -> 14.6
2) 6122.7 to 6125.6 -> 12.3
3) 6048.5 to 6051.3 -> 13.7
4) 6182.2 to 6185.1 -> 10.7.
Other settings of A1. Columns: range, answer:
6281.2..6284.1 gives 13.8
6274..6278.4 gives 14.6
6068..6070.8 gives 13.7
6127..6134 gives 12.3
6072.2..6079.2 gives 12.7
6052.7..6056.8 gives 14.1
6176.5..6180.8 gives 10.6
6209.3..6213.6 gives 11.6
